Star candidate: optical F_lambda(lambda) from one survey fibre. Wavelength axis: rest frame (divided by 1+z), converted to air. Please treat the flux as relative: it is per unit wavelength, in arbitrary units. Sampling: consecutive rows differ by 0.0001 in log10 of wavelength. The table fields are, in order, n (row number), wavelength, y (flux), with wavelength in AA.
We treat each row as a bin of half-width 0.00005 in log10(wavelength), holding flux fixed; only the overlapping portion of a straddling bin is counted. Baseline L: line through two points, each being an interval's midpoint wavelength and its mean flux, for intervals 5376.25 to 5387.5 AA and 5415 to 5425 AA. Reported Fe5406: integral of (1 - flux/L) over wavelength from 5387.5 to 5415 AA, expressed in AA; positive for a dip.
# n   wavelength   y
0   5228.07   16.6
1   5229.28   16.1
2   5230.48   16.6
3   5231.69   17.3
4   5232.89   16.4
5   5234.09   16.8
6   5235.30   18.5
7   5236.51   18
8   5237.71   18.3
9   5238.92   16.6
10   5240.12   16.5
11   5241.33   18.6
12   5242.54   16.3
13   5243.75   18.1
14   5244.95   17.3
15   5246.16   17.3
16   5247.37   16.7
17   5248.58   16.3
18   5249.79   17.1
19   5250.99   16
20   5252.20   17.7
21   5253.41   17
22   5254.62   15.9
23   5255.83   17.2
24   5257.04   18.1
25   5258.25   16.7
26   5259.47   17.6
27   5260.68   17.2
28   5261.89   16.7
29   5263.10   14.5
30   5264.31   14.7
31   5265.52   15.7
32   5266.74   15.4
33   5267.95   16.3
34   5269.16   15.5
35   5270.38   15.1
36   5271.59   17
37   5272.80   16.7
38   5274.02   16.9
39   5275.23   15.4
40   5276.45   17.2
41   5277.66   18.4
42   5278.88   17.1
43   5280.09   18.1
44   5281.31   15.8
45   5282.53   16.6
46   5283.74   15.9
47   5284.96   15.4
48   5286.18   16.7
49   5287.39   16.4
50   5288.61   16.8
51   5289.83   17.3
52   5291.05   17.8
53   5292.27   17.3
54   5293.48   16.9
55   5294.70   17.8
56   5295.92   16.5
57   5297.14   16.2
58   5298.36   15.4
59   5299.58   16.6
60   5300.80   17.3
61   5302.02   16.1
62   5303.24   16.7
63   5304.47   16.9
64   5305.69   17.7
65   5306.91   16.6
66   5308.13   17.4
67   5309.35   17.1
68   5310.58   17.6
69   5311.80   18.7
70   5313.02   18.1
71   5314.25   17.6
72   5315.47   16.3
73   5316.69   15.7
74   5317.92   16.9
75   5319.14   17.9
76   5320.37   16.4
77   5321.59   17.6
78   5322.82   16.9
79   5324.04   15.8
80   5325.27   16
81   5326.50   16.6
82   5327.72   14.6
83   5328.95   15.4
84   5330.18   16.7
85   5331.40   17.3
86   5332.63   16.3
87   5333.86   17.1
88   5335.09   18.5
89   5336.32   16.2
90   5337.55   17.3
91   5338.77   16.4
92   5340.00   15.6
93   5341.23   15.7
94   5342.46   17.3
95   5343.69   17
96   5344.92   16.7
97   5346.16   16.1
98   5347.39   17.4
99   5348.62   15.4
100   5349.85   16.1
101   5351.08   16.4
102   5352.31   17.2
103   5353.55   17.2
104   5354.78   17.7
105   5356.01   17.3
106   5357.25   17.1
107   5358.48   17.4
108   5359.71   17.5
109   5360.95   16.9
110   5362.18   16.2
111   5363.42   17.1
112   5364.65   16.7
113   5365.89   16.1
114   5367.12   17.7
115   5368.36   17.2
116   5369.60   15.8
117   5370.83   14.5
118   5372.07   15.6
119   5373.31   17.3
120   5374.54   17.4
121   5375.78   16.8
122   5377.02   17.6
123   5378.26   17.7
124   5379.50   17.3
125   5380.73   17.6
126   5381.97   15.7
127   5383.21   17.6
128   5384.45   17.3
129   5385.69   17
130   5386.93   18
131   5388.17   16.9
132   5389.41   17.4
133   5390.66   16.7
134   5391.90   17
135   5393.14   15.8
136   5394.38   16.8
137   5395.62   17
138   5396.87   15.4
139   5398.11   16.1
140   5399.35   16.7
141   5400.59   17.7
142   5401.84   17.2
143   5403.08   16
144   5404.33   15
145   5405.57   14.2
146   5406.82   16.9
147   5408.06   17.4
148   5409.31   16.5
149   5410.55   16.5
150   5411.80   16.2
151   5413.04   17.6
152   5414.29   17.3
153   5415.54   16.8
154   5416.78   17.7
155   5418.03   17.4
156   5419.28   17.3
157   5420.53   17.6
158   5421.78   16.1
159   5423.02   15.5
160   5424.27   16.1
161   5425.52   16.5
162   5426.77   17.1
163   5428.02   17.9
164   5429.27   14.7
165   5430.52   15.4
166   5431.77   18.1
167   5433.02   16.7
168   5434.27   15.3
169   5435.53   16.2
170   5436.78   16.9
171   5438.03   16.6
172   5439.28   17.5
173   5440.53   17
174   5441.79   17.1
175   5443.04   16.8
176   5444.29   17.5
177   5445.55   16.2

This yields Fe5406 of 0.8 AA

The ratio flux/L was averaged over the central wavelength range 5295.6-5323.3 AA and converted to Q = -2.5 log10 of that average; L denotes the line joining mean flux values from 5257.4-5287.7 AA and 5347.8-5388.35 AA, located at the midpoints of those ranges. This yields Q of -0.03 mag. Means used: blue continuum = 16.4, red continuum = 16.9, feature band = 17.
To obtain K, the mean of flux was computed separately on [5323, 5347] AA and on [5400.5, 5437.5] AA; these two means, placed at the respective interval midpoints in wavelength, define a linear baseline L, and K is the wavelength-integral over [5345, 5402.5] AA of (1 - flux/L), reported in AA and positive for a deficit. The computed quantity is -1.1 AA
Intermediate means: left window 16.5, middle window 16.8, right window 16.6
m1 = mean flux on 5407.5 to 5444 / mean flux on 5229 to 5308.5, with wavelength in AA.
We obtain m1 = 1.0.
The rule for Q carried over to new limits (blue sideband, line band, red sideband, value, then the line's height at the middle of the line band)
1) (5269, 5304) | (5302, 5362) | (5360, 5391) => 0.00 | 16.8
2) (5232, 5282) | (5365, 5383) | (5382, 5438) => 0.00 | 16.7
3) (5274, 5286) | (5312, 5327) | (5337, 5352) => -0.02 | 16.5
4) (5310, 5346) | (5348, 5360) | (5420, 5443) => -0.01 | 16.7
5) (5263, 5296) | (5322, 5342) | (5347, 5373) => 0.01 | 16.6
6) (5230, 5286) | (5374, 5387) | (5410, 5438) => -0.04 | 16.7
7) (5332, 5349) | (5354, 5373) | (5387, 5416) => -0.01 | 16.6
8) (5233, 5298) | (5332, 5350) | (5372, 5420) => 0.01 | 16.8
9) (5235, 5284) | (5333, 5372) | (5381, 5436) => 0.00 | 16.7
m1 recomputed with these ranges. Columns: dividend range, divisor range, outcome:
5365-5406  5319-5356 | 1.00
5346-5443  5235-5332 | 1.00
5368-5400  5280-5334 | 1.00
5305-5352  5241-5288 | 1.01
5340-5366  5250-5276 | 1.02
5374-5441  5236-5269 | 1.00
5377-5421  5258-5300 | 1.02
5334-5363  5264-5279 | 1.03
